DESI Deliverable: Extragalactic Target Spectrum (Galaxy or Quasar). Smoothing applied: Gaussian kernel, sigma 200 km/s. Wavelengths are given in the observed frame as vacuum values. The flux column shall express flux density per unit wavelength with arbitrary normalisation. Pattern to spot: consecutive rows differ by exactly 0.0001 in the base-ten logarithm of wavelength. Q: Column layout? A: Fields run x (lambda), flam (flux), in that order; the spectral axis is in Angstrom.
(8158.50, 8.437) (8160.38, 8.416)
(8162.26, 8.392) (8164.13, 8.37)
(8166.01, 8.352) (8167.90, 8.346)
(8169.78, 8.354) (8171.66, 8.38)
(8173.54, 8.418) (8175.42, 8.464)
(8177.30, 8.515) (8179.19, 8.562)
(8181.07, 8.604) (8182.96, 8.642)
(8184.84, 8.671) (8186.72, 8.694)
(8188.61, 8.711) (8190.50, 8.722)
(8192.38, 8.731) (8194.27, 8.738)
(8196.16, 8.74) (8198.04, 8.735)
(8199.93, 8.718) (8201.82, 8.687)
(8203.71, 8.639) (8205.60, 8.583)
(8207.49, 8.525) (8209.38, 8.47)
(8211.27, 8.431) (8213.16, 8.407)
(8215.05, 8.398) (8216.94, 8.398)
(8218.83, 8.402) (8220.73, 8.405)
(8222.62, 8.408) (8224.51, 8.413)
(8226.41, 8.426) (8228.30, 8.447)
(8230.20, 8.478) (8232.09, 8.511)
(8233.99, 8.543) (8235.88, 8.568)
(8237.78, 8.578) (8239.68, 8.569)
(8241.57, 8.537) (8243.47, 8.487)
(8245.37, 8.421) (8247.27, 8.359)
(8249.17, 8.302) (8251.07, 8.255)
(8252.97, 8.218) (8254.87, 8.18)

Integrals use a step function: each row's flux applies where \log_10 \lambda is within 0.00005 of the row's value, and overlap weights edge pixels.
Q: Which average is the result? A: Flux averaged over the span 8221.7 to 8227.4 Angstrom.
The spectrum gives 8.42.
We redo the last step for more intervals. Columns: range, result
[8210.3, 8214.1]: 8.42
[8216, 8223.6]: 8.41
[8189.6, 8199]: 8.74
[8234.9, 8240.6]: 8.57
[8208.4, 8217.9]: 8.43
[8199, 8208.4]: 8.63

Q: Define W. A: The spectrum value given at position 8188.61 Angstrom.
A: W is 8.711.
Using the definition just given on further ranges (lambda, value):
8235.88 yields 8.568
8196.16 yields 8.74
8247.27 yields 8.359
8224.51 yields 8.413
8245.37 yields 8.421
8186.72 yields 8.694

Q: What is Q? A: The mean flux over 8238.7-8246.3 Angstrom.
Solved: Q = 8.5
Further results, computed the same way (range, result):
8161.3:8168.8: 8.36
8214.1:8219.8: 8.4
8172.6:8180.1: 8.49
